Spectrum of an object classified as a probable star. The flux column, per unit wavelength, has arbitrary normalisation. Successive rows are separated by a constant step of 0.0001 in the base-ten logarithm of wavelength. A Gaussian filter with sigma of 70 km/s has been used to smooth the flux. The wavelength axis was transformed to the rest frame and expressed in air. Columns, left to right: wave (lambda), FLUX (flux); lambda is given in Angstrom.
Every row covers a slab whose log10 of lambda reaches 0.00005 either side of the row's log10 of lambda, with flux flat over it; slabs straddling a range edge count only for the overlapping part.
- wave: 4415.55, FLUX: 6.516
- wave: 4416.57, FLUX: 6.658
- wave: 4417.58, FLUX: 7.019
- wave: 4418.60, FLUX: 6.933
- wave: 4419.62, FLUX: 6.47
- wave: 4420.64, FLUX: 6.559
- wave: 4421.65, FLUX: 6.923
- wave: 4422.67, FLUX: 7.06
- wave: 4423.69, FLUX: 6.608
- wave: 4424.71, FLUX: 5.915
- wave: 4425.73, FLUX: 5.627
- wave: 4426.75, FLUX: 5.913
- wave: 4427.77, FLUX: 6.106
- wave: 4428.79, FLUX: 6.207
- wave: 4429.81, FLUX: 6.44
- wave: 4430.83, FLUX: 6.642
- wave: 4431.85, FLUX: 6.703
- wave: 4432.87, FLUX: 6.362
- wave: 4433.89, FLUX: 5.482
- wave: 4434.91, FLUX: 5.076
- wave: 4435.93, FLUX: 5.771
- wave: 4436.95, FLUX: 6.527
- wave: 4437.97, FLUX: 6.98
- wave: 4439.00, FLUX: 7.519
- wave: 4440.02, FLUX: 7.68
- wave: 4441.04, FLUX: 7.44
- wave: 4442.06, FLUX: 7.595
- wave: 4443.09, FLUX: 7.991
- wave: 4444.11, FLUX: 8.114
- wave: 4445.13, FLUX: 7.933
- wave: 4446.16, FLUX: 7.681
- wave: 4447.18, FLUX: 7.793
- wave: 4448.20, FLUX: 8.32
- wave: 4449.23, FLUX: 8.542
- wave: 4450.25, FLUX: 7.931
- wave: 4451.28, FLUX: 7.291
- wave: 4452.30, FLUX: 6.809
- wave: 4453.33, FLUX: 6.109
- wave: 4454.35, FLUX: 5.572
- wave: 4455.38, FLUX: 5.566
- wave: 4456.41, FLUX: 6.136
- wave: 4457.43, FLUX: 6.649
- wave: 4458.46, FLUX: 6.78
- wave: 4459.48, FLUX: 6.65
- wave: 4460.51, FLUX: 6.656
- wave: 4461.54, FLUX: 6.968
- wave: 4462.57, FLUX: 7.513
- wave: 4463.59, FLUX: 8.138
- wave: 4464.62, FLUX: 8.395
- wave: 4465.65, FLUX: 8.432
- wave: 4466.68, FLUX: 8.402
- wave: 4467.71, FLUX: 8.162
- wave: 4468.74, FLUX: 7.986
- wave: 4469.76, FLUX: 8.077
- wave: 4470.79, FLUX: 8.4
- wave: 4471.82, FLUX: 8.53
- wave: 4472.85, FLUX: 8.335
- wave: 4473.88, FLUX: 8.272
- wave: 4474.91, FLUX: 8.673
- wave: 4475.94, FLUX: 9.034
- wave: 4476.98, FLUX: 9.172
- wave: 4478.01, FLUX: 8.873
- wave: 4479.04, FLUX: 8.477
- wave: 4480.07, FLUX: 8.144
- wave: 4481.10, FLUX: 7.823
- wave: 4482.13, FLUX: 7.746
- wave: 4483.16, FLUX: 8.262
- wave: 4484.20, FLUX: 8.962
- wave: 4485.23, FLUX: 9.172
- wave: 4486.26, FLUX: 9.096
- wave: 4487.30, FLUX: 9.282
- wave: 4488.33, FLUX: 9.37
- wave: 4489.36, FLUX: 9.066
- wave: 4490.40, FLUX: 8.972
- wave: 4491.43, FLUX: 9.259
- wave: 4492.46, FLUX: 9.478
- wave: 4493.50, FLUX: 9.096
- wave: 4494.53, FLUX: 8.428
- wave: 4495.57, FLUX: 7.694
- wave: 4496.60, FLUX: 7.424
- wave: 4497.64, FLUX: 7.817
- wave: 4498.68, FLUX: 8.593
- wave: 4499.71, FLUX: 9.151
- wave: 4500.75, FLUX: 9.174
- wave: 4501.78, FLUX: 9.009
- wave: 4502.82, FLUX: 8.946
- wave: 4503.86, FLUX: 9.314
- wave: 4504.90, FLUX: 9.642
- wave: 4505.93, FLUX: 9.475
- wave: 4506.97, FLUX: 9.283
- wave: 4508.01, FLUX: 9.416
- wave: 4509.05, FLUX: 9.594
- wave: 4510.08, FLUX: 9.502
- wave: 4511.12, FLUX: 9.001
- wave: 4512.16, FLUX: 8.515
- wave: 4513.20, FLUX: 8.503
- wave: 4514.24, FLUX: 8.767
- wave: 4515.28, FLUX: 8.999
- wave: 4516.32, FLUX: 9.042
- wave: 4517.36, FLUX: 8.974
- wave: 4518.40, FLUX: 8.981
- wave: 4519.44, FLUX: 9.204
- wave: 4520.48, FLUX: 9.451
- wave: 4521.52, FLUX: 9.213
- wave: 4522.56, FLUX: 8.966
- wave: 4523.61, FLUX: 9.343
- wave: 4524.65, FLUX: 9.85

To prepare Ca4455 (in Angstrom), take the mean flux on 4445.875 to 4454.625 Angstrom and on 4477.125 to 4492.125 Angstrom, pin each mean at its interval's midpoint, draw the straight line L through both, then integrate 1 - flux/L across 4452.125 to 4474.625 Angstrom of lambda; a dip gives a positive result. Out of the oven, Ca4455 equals 1.49 Angstrom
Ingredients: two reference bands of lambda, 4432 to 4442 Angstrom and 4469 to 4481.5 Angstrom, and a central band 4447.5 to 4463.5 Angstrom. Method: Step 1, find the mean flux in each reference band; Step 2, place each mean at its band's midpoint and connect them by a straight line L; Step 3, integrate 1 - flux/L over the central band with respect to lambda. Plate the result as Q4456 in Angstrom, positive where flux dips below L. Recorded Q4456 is 1.2 Angstrom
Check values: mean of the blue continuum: 6.6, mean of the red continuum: 8.48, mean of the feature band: 6.94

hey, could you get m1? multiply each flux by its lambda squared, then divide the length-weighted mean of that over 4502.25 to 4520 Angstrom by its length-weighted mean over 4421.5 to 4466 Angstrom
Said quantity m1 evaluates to 1.36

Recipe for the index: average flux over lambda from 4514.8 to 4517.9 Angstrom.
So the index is 9.01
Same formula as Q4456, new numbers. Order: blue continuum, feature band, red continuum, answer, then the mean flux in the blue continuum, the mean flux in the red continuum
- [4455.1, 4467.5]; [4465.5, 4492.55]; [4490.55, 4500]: -2.4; 7.24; 8.56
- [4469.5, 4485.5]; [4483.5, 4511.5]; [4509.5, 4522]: -0.8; 8.49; 9.02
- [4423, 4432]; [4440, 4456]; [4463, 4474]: -0.3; 6.23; 8.28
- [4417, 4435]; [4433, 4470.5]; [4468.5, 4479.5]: 1.4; 6.37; 8.55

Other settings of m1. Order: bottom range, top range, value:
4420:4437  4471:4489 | 1.42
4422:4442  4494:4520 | 1.43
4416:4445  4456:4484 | 1.22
